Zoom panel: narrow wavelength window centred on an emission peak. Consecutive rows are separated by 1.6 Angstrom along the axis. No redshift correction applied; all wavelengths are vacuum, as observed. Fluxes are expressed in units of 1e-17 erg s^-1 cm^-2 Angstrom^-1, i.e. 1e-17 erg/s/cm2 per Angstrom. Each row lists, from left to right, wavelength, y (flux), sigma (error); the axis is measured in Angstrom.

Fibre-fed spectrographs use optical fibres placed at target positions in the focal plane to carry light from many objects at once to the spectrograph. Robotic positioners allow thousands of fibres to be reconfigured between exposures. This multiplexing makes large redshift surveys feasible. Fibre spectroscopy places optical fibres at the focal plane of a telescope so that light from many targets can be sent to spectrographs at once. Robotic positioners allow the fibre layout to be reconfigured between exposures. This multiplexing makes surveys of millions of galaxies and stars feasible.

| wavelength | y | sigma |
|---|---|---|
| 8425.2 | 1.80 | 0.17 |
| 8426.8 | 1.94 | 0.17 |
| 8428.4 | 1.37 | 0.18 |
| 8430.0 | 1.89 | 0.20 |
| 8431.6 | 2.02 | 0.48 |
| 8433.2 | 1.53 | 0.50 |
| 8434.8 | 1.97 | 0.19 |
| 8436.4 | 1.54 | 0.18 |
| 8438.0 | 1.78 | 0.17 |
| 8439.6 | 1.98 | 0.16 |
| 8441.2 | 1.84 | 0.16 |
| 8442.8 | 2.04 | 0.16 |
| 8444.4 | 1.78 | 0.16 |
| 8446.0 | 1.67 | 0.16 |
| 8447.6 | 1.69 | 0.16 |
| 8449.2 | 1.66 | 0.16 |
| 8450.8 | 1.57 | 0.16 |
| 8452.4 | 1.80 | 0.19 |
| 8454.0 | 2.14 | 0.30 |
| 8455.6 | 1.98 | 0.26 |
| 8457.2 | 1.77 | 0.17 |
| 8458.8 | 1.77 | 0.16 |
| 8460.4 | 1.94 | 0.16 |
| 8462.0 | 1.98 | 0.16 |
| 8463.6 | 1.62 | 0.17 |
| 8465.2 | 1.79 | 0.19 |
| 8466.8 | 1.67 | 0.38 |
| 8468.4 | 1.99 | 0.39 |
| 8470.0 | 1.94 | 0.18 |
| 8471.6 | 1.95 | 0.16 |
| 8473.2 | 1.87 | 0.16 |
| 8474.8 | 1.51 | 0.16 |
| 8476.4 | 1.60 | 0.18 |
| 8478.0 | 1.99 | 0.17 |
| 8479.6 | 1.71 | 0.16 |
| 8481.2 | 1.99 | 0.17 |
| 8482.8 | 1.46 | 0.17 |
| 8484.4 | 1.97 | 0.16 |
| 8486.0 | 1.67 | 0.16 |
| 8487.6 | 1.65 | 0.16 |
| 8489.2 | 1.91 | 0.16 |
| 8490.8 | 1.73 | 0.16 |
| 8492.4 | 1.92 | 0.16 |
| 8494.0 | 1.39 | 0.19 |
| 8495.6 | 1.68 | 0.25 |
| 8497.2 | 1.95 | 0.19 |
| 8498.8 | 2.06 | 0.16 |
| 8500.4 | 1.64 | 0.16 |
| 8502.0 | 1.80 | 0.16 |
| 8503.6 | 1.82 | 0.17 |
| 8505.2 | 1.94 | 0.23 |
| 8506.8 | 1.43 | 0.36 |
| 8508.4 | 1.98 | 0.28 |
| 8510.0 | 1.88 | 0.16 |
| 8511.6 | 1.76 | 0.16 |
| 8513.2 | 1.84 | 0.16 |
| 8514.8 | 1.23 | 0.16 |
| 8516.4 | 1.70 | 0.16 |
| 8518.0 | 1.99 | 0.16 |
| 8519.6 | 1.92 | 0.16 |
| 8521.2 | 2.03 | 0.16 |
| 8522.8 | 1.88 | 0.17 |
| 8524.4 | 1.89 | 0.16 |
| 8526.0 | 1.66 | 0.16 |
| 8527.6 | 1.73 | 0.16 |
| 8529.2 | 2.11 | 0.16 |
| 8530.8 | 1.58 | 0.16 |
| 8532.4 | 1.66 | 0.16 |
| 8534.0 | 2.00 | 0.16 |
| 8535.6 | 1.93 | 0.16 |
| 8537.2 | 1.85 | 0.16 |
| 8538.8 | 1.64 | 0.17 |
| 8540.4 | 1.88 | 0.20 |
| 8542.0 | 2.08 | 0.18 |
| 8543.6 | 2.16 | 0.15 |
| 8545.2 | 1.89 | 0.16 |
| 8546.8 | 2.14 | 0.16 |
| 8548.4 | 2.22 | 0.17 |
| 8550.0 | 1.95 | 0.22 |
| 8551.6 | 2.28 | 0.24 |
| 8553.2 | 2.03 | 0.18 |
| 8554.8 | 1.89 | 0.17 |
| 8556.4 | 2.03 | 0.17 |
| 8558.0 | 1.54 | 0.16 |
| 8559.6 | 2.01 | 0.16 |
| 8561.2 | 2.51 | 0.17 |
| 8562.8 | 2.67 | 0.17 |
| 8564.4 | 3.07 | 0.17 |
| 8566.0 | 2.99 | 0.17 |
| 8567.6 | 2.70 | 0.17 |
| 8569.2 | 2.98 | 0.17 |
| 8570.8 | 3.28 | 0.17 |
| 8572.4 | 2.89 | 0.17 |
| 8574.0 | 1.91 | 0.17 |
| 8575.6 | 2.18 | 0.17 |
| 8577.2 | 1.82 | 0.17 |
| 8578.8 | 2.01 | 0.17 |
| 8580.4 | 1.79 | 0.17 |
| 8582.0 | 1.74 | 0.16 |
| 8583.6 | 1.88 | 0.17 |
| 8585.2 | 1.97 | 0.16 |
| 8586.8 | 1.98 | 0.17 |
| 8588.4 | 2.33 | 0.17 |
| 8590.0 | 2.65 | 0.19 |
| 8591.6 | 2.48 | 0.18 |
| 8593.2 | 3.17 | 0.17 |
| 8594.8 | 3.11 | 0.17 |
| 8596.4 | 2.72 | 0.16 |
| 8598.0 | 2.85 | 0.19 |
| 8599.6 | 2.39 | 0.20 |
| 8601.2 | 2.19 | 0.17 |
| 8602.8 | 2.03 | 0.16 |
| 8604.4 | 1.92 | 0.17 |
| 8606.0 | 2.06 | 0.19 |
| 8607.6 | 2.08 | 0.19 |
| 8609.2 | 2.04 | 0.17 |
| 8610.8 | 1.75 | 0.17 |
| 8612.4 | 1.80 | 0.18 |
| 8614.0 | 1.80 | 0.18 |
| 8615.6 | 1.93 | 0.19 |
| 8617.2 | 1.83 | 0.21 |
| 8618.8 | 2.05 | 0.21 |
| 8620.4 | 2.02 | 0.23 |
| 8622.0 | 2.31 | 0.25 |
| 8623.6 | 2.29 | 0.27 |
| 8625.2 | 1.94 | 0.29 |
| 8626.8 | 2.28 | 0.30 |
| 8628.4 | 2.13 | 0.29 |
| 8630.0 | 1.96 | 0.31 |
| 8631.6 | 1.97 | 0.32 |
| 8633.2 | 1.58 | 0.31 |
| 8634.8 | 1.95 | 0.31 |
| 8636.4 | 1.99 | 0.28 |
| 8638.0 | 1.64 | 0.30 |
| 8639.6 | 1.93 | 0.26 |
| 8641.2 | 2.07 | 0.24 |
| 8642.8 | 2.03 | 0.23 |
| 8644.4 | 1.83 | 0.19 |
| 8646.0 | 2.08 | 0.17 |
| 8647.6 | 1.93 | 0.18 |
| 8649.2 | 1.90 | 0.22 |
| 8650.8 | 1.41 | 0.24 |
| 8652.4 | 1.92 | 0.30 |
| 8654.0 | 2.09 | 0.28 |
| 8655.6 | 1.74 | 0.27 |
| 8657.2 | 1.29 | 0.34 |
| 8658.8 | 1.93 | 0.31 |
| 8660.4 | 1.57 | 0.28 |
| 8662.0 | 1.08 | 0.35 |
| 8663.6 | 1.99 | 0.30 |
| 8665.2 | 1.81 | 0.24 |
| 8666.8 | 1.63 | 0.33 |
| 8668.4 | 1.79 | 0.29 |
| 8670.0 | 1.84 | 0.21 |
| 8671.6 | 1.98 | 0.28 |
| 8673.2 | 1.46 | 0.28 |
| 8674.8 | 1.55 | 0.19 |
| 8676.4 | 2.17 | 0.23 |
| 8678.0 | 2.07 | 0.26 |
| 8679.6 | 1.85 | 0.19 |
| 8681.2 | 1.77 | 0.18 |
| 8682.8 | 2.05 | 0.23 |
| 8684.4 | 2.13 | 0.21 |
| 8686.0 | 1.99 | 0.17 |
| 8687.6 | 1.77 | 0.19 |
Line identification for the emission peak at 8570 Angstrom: H-alpha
